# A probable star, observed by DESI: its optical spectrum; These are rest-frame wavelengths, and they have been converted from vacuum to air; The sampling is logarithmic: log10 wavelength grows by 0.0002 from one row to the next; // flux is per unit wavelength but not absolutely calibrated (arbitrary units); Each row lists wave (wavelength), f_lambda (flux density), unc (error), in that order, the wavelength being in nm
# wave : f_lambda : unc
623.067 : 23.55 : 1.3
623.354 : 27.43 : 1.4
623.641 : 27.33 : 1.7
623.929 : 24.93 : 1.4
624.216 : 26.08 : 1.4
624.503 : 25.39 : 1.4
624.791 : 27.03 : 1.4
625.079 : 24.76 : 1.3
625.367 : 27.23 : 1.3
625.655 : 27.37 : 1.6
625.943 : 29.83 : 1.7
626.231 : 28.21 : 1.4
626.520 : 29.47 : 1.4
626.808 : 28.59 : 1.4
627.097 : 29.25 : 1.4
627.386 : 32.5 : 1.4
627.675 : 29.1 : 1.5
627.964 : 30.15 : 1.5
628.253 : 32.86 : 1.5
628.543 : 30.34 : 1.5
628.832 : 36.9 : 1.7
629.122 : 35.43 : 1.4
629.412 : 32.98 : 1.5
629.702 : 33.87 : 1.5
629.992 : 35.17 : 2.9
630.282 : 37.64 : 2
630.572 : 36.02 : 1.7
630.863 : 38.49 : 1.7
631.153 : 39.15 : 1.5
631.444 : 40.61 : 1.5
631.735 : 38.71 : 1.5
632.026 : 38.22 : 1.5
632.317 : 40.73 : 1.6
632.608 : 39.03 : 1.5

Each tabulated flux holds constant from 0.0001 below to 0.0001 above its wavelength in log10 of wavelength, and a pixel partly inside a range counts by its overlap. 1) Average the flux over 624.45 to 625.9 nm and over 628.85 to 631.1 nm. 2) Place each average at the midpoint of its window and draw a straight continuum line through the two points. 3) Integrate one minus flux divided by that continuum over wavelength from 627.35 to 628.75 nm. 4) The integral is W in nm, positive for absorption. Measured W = 0.04 nm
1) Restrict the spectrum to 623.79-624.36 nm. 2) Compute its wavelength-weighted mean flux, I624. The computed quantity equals 25.6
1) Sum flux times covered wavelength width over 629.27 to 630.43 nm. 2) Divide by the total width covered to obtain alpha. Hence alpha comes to 34.9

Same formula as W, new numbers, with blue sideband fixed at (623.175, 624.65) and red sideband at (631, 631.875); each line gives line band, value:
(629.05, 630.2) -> 0.057 nm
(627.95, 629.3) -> 0.043 nm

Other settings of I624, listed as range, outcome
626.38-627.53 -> 30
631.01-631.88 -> 39.5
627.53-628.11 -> 29.7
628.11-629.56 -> 33.7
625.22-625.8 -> 27.3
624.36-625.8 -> 26.4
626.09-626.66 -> 28.8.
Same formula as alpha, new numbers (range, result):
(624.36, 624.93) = 26.2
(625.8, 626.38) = 29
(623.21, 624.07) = 26.5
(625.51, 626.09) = 28.6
